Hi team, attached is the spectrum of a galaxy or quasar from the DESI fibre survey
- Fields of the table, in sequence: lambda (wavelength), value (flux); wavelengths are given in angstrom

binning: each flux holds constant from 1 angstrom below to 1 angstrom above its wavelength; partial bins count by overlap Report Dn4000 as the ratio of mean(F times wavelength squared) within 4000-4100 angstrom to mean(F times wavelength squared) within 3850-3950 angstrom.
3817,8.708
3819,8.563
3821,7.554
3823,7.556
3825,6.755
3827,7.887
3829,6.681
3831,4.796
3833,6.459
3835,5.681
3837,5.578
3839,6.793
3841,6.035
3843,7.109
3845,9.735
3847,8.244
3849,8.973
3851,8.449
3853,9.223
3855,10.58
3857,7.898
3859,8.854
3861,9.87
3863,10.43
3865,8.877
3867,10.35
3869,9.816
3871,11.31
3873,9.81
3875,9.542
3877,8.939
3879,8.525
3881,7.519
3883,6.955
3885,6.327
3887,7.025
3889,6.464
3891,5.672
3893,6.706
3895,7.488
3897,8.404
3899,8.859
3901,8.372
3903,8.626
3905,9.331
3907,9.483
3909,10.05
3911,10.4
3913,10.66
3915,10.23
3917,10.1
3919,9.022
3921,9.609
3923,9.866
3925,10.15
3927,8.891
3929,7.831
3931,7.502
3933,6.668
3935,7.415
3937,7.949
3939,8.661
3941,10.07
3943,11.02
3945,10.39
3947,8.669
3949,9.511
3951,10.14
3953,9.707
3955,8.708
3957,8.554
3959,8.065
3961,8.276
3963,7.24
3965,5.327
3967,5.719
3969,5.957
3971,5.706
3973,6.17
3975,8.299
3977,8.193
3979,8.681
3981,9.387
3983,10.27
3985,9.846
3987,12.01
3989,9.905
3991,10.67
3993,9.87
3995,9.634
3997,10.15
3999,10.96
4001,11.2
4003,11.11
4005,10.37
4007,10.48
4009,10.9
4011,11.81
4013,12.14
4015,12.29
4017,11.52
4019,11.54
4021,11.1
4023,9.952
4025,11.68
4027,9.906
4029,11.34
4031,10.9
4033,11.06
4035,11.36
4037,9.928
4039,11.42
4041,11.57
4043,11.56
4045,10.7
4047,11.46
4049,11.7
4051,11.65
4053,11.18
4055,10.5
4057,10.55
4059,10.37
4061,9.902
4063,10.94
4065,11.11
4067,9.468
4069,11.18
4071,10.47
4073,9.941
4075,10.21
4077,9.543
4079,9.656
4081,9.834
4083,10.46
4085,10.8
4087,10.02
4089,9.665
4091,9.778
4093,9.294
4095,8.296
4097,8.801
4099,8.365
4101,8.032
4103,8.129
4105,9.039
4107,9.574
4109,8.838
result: 1.29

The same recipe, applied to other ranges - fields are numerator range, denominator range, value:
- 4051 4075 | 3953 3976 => 1.54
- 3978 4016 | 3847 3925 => 1.26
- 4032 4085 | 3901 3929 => 1.19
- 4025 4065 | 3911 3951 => 1.26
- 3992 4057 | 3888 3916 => 1.36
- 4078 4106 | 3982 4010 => 0.93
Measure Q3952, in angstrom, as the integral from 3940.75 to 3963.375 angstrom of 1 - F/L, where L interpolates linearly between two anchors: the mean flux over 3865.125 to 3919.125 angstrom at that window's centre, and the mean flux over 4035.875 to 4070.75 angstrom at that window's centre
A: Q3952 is 0.7 angstrom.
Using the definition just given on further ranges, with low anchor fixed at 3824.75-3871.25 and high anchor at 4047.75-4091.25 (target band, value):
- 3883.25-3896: 2.89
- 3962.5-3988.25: 4.17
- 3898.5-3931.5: -2.05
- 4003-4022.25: -2.89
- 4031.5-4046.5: -1.46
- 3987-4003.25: -1.41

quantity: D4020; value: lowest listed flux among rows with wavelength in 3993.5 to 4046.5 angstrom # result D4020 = 9.634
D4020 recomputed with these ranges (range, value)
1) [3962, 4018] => 5.327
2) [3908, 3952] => 6.668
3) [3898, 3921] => 8.372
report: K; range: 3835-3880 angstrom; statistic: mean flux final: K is 8.79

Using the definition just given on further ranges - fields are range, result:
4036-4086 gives 10.6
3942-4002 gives 8.94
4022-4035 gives 10.8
